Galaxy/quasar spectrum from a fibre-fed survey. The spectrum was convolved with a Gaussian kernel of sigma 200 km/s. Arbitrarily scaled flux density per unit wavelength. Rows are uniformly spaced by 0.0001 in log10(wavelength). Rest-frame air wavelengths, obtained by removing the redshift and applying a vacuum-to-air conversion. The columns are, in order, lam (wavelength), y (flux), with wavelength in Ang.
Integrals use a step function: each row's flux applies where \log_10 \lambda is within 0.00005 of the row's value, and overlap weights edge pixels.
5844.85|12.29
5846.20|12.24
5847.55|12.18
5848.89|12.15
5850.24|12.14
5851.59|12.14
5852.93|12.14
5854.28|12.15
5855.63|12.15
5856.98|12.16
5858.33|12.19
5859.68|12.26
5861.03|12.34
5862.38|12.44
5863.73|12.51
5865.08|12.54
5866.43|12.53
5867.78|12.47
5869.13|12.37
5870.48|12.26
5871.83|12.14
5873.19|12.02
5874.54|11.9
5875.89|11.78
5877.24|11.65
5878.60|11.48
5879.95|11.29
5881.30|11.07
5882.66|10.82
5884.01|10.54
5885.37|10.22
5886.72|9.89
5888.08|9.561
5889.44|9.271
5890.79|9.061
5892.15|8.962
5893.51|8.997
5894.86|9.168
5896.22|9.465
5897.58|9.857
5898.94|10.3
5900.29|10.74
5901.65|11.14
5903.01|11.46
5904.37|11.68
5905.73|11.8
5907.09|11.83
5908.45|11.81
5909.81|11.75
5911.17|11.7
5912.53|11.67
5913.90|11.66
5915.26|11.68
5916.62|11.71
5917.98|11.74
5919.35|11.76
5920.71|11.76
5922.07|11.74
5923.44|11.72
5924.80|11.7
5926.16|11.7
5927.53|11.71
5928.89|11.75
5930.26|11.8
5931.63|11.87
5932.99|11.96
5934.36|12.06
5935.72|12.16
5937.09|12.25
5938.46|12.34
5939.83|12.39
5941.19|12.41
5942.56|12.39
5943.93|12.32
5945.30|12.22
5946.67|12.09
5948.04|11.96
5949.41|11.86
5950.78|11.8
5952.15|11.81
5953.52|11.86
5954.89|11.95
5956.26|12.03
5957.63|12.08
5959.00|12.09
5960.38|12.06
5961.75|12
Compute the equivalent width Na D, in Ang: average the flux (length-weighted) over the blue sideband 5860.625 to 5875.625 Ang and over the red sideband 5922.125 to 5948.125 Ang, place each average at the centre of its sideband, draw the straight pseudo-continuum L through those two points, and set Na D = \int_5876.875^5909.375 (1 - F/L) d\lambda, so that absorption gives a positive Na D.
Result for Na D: 4.5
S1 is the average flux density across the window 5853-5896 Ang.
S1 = 11.3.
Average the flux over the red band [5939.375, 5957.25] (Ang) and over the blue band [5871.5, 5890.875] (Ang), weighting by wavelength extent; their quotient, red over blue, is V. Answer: 1.11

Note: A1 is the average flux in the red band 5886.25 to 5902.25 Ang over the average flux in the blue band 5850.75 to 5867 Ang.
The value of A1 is 0.79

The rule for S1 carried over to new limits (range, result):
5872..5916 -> 10.8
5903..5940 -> 11.8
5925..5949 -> 12.1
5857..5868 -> 12.4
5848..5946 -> 11.5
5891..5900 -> 9.5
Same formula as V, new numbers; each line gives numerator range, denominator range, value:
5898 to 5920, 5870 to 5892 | 1.06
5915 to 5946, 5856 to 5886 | 1.01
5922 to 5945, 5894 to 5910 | 1.11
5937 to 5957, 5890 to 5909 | 1.16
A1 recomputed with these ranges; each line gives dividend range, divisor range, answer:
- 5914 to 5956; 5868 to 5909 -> 1.10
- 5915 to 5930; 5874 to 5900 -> 1.14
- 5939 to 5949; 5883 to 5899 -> 1.27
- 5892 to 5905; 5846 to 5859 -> 0.84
